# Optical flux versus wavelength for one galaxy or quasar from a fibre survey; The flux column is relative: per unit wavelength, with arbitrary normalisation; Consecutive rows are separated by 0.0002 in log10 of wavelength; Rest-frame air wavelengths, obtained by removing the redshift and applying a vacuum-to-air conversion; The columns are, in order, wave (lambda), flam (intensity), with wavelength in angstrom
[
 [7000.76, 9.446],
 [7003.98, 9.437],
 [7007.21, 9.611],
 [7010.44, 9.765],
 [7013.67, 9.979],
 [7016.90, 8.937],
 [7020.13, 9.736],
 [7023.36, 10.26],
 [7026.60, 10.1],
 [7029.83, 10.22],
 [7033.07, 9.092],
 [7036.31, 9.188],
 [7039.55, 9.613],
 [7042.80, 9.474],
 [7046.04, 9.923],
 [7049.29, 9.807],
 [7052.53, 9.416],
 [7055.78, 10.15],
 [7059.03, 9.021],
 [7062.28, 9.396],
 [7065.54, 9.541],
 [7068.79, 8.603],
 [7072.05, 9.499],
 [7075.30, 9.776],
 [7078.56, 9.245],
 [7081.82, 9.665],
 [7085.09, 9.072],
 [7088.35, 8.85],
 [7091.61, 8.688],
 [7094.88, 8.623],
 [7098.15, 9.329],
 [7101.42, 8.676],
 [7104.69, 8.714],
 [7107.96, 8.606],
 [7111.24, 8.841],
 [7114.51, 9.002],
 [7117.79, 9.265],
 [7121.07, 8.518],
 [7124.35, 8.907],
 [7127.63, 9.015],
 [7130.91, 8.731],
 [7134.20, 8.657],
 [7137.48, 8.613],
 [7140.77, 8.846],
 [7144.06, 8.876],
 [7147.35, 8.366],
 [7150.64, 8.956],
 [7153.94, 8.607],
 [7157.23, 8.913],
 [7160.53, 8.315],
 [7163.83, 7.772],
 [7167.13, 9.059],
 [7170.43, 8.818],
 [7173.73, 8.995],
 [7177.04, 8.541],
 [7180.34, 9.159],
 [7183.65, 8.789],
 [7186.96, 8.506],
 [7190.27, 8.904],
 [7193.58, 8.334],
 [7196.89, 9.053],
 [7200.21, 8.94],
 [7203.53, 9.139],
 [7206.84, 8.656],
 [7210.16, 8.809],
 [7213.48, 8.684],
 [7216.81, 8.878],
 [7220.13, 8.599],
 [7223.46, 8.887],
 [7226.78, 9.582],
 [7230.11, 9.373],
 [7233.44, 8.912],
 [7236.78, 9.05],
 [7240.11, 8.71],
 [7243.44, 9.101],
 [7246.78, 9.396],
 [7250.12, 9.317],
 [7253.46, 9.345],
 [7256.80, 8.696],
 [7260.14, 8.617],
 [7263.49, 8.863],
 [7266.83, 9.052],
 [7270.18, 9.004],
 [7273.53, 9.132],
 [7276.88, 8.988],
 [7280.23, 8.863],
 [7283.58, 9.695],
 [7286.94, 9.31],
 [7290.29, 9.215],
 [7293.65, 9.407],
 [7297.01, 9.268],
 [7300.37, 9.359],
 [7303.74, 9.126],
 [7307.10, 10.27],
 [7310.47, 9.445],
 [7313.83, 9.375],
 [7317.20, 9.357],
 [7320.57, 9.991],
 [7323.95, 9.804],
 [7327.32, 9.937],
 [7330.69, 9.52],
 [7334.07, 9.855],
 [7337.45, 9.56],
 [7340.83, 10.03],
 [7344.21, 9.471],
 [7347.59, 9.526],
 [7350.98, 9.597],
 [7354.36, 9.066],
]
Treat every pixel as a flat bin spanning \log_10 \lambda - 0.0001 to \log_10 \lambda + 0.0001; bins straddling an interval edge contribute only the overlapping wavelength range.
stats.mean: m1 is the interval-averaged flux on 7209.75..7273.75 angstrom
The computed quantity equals 9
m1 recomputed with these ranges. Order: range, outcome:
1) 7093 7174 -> 8.76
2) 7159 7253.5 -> 8.88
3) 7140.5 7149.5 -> 8.69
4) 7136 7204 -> 8.73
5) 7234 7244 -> 8.93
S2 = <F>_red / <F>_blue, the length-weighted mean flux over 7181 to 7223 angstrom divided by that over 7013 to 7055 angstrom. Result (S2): 0.9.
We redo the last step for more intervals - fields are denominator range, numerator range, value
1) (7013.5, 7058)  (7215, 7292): 0.94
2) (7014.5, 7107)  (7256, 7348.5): 1.00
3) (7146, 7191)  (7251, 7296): 1.05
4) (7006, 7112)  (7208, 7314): 0.97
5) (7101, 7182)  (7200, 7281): 1.03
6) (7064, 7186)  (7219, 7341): 1.05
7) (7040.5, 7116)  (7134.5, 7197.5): 0.94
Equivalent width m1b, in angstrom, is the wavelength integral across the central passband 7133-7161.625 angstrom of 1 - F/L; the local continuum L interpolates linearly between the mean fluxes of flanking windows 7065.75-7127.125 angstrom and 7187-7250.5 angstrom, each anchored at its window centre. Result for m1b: 0.93 angstrom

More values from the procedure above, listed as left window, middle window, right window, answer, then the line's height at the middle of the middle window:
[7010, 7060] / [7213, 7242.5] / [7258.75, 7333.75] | 1.44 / 9.44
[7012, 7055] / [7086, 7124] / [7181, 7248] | 2.20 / 9.38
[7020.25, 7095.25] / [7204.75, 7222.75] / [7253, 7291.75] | 0.83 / 9.17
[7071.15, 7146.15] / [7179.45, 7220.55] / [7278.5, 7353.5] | 1.81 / 9.21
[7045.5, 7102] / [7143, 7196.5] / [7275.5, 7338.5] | 3.92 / 9.38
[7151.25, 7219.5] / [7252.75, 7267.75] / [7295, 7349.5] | 0.55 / 9.22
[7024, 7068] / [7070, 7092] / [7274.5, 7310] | 0.67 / 9.57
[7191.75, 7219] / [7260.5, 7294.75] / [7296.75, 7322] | 0.68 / 9.31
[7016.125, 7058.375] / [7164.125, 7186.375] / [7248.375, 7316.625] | 1.46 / 9.42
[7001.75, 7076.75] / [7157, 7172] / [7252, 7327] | 1.43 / 9.44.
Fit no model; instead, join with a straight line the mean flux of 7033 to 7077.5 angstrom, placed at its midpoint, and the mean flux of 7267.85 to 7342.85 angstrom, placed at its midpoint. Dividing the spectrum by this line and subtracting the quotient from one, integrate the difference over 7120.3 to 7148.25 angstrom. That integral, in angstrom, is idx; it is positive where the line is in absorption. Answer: 2.2 angstrom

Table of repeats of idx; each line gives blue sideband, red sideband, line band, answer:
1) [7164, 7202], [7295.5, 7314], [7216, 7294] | 1.01 angstrom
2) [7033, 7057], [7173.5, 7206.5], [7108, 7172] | 2.50 angstrom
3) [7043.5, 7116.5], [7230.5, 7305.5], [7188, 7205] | 0.54 angstrom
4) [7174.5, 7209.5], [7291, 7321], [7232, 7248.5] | 0.10 angstrom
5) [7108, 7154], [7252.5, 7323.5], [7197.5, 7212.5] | 0.22 angstrom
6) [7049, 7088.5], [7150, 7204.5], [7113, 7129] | 0.25 angstrom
